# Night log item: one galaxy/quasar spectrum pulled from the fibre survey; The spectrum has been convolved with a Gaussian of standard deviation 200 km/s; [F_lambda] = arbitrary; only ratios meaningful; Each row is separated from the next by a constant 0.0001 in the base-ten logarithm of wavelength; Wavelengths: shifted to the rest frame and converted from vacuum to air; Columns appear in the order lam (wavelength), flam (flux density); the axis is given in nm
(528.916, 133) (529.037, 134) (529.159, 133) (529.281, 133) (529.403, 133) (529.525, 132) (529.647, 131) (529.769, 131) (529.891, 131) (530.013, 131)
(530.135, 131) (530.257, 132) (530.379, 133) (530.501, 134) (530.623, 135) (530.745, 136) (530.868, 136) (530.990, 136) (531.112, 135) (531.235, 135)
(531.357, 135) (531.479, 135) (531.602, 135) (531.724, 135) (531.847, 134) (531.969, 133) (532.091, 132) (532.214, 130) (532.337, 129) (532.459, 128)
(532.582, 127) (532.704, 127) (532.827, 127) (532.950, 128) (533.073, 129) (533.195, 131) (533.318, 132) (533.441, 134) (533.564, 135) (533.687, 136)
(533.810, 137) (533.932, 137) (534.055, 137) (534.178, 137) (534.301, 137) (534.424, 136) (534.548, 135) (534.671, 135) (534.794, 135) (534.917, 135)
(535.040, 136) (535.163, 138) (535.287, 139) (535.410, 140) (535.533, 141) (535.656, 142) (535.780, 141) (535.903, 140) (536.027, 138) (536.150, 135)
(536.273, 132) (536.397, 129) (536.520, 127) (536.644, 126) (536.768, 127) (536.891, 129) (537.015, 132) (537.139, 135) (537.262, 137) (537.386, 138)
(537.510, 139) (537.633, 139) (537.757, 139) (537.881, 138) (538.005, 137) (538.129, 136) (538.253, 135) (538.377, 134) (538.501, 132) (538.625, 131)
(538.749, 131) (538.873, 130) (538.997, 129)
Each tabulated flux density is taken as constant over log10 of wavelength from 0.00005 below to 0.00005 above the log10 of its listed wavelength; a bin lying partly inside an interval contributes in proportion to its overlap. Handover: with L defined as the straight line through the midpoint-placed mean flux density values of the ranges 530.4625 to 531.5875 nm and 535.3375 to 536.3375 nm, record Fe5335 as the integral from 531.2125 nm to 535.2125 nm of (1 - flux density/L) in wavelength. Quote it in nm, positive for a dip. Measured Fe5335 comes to 0.10 nm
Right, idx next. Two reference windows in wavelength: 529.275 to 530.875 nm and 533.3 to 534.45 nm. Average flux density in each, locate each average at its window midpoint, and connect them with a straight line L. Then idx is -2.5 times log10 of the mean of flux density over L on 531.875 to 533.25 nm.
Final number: 0.04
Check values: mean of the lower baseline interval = 133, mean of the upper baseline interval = 136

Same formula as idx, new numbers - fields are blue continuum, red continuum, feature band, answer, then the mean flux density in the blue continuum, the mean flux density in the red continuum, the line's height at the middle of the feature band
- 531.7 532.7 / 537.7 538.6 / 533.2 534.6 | -0.03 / 131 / 136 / 132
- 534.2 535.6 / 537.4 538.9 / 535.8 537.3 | 0.03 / 137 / 135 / 136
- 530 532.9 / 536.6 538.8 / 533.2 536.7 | -0.02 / 133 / 134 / 133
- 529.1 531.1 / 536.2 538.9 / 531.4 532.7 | 0.01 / 133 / 133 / 133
